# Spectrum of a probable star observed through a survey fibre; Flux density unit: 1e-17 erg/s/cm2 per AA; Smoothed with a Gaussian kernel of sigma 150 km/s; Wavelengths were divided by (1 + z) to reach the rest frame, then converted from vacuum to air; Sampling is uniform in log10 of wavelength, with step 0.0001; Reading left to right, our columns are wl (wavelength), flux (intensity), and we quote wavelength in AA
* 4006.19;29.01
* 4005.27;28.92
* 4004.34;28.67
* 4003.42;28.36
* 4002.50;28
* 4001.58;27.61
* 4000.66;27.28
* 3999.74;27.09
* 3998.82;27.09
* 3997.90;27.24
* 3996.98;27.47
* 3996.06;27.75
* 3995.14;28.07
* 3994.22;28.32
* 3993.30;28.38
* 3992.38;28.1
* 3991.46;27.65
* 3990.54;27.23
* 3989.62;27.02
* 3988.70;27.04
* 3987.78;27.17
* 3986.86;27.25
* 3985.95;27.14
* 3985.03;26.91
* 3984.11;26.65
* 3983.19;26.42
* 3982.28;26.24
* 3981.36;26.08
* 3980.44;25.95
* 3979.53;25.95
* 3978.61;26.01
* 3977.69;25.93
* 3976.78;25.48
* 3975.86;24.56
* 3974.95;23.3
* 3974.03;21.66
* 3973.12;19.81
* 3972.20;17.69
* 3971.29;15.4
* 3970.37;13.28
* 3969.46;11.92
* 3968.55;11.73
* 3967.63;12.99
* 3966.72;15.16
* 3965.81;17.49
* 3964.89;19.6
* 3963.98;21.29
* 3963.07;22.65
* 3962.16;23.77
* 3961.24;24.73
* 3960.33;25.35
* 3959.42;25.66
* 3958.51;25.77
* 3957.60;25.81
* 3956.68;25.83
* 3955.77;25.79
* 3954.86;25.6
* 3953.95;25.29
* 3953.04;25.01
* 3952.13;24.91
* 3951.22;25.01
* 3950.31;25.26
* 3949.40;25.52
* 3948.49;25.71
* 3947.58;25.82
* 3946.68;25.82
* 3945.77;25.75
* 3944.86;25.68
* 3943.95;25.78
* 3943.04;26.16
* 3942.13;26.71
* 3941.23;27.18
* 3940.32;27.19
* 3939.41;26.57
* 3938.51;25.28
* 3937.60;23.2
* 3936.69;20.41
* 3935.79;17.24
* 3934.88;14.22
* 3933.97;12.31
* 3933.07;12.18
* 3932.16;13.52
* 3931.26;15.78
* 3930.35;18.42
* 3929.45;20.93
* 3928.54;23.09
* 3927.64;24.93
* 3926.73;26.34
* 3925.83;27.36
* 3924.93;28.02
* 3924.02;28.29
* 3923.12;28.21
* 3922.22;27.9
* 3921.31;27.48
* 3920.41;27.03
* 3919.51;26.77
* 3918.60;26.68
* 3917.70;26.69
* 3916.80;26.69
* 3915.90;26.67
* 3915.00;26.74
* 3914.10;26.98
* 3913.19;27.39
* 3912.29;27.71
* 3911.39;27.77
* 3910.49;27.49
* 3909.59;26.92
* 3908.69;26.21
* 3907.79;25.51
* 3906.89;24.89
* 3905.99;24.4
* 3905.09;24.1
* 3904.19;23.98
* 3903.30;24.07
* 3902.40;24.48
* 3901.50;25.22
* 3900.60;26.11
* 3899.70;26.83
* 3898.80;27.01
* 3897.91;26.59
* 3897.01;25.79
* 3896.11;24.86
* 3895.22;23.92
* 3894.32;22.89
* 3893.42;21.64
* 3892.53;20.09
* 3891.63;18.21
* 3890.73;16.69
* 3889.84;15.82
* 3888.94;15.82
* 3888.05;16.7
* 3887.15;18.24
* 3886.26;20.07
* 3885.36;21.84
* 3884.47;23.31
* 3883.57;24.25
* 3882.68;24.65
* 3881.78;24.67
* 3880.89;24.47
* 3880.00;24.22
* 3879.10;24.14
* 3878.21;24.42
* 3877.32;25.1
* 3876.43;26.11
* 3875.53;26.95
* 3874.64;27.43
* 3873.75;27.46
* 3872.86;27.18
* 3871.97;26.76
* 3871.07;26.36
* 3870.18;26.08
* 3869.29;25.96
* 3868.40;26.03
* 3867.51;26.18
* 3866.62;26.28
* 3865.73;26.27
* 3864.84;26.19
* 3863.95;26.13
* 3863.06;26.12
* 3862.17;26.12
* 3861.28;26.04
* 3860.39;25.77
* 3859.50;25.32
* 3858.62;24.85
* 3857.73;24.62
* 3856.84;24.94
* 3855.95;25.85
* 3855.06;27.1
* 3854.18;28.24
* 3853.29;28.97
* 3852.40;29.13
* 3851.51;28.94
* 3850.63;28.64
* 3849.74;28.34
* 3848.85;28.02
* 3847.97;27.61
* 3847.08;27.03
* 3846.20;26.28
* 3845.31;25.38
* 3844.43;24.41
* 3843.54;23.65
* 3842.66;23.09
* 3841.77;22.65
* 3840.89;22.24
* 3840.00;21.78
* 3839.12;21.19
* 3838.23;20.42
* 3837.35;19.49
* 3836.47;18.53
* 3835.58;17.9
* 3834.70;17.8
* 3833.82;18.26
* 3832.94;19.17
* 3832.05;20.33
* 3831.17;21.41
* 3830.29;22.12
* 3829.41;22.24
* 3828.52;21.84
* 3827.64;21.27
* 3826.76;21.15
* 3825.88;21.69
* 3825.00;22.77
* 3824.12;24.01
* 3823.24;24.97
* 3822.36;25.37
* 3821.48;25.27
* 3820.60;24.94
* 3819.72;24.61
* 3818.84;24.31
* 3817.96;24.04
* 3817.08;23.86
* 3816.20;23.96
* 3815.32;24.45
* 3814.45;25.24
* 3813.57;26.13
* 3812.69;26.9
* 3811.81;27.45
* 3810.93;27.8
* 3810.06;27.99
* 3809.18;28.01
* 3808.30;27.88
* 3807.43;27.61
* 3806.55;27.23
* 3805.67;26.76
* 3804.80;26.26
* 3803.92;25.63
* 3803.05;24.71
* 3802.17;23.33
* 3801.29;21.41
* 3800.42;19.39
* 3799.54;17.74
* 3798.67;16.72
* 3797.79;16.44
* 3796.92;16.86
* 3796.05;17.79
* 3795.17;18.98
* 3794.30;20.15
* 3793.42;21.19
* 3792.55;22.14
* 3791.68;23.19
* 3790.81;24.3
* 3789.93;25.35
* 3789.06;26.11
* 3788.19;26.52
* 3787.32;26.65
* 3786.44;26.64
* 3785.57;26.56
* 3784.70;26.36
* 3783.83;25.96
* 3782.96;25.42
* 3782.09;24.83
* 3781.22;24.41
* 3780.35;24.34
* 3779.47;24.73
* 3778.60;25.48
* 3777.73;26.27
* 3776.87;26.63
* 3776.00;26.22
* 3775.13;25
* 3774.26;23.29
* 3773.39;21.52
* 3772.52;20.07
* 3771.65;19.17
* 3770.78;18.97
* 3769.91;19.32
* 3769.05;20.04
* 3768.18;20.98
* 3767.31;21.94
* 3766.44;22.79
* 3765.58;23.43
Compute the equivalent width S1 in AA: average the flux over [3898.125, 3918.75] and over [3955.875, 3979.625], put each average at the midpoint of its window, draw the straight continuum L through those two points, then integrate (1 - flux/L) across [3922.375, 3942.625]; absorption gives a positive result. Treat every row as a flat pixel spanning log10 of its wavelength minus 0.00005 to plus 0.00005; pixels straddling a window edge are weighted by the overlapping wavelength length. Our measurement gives 1.5 AA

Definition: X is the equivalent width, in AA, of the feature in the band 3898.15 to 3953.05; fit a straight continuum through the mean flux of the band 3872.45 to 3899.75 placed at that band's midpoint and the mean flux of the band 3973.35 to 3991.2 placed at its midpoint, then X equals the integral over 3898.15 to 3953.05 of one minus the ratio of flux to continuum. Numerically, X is -0.9 AA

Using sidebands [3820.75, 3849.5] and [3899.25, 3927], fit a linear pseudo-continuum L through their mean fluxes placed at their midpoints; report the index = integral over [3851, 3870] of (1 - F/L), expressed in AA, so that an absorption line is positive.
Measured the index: -2.1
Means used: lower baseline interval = 22.5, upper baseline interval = 26.5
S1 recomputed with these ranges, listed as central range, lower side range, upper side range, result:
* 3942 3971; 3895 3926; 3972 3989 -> 3.20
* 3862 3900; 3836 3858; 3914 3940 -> 0.54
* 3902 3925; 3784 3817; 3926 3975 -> -4.21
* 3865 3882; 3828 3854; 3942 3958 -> -1.33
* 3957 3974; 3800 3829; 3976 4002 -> 4.54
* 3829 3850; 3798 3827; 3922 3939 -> 1.18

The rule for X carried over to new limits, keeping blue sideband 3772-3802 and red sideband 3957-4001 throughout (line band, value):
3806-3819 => -1.7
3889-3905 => 0.4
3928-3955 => 1.2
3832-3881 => -3.3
